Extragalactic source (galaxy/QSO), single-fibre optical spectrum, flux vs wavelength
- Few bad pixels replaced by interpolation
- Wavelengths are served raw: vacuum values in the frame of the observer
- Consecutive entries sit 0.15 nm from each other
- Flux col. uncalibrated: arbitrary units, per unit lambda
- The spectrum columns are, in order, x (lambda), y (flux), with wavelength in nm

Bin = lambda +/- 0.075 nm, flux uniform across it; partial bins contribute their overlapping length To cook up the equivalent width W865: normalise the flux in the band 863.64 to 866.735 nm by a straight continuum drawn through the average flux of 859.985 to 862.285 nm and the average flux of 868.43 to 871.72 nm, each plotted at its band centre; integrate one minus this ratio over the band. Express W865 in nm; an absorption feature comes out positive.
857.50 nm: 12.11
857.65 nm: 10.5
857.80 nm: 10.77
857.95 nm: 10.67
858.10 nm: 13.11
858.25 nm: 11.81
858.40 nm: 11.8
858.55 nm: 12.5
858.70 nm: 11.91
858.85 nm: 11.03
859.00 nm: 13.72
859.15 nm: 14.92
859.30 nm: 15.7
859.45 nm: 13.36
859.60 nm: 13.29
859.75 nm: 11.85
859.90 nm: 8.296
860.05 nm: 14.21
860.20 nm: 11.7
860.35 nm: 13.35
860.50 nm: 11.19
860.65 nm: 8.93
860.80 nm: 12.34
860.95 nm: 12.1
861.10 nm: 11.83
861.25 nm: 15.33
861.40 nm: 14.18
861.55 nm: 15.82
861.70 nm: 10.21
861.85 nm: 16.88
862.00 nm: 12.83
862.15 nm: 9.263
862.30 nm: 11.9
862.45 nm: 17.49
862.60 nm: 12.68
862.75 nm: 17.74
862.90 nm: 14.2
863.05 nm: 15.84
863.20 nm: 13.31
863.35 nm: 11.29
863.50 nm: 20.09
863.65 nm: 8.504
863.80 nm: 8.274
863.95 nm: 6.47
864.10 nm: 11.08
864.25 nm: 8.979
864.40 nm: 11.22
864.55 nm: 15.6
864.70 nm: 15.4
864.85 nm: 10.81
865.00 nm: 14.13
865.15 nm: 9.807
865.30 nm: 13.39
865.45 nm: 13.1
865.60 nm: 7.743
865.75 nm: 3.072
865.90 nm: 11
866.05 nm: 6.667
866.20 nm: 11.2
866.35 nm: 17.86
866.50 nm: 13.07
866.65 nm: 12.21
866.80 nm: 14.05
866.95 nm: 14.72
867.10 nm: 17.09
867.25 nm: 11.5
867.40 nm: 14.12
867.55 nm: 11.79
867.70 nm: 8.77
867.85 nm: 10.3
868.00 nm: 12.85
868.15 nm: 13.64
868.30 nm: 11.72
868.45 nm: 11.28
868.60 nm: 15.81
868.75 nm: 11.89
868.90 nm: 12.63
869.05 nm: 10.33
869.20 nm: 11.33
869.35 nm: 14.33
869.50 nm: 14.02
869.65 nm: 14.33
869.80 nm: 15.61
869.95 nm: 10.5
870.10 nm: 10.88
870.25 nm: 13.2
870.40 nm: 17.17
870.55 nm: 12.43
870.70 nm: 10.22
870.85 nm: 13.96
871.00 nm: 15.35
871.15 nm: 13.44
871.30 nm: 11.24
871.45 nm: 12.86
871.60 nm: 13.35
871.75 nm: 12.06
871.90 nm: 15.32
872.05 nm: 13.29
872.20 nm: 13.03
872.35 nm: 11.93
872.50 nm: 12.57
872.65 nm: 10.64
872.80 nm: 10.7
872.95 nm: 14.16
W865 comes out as 0.44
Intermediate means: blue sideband 12.7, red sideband 13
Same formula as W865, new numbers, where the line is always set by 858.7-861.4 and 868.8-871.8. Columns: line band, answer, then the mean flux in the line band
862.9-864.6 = 0.104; 11.9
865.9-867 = 0.013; 12.7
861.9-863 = -0.103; 13.8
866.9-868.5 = 0.043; 12.5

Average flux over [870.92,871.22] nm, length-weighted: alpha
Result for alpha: 14.4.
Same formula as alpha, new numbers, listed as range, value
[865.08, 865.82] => 9.46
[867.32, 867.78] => 11.5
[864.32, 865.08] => 13.4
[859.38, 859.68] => 13.3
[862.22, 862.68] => 14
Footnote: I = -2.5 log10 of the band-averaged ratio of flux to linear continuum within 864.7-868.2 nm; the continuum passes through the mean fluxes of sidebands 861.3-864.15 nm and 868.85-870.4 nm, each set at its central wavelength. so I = 0.09 mag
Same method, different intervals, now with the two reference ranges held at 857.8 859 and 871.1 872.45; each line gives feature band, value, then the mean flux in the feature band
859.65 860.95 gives 0.044 mag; 11.6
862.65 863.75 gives -0.163 mag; 14.2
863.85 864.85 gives 0.094 mag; 11.3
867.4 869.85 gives 0.011 mag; 12.6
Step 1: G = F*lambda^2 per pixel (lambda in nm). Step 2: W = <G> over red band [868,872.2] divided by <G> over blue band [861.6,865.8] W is 1.1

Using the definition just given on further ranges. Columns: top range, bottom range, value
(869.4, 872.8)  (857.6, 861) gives 1.10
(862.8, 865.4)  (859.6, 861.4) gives 1.03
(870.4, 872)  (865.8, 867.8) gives 1.07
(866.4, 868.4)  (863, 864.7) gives 1.08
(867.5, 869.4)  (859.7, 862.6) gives 0.97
